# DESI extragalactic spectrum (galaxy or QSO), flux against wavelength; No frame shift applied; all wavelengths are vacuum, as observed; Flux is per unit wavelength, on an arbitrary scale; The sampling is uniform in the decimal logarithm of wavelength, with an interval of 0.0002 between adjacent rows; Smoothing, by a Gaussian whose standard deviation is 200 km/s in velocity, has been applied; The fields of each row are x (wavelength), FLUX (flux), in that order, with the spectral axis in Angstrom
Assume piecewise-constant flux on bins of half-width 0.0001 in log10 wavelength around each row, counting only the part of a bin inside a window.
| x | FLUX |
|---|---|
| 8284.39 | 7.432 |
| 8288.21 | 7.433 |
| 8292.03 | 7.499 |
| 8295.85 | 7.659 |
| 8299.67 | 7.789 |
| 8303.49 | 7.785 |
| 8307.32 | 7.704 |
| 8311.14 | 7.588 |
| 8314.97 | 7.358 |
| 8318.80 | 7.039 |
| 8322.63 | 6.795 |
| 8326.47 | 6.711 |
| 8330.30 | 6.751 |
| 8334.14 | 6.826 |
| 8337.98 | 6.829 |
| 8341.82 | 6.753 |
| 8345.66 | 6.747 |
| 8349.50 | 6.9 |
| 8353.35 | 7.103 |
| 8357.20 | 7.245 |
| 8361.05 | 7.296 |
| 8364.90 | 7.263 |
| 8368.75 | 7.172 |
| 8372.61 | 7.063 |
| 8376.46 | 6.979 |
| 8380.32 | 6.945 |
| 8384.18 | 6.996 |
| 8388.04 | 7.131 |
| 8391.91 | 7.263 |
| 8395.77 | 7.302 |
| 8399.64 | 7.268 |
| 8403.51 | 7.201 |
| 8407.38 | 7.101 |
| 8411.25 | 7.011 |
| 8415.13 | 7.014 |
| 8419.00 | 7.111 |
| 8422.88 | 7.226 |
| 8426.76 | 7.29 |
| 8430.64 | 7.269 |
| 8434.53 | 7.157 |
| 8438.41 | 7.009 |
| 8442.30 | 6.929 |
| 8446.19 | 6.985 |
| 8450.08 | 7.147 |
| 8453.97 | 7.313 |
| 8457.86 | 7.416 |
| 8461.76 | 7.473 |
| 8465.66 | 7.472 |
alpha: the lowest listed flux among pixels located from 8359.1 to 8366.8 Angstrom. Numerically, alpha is 7.263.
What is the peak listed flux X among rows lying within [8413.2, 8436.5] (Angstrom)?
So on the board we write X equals 7.29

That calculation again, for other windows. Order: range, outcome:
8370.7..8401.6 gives 7.302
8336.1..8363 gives 7.296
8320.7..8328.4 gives 6.795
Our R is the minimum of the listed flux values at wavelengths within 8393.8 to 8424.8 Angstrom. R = 7.011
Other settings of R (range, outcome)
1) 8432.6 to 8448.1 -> 6.929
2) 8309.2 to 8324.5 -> 6.795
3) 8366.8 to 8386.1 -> 6.945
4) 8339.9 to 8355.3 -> 6.747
